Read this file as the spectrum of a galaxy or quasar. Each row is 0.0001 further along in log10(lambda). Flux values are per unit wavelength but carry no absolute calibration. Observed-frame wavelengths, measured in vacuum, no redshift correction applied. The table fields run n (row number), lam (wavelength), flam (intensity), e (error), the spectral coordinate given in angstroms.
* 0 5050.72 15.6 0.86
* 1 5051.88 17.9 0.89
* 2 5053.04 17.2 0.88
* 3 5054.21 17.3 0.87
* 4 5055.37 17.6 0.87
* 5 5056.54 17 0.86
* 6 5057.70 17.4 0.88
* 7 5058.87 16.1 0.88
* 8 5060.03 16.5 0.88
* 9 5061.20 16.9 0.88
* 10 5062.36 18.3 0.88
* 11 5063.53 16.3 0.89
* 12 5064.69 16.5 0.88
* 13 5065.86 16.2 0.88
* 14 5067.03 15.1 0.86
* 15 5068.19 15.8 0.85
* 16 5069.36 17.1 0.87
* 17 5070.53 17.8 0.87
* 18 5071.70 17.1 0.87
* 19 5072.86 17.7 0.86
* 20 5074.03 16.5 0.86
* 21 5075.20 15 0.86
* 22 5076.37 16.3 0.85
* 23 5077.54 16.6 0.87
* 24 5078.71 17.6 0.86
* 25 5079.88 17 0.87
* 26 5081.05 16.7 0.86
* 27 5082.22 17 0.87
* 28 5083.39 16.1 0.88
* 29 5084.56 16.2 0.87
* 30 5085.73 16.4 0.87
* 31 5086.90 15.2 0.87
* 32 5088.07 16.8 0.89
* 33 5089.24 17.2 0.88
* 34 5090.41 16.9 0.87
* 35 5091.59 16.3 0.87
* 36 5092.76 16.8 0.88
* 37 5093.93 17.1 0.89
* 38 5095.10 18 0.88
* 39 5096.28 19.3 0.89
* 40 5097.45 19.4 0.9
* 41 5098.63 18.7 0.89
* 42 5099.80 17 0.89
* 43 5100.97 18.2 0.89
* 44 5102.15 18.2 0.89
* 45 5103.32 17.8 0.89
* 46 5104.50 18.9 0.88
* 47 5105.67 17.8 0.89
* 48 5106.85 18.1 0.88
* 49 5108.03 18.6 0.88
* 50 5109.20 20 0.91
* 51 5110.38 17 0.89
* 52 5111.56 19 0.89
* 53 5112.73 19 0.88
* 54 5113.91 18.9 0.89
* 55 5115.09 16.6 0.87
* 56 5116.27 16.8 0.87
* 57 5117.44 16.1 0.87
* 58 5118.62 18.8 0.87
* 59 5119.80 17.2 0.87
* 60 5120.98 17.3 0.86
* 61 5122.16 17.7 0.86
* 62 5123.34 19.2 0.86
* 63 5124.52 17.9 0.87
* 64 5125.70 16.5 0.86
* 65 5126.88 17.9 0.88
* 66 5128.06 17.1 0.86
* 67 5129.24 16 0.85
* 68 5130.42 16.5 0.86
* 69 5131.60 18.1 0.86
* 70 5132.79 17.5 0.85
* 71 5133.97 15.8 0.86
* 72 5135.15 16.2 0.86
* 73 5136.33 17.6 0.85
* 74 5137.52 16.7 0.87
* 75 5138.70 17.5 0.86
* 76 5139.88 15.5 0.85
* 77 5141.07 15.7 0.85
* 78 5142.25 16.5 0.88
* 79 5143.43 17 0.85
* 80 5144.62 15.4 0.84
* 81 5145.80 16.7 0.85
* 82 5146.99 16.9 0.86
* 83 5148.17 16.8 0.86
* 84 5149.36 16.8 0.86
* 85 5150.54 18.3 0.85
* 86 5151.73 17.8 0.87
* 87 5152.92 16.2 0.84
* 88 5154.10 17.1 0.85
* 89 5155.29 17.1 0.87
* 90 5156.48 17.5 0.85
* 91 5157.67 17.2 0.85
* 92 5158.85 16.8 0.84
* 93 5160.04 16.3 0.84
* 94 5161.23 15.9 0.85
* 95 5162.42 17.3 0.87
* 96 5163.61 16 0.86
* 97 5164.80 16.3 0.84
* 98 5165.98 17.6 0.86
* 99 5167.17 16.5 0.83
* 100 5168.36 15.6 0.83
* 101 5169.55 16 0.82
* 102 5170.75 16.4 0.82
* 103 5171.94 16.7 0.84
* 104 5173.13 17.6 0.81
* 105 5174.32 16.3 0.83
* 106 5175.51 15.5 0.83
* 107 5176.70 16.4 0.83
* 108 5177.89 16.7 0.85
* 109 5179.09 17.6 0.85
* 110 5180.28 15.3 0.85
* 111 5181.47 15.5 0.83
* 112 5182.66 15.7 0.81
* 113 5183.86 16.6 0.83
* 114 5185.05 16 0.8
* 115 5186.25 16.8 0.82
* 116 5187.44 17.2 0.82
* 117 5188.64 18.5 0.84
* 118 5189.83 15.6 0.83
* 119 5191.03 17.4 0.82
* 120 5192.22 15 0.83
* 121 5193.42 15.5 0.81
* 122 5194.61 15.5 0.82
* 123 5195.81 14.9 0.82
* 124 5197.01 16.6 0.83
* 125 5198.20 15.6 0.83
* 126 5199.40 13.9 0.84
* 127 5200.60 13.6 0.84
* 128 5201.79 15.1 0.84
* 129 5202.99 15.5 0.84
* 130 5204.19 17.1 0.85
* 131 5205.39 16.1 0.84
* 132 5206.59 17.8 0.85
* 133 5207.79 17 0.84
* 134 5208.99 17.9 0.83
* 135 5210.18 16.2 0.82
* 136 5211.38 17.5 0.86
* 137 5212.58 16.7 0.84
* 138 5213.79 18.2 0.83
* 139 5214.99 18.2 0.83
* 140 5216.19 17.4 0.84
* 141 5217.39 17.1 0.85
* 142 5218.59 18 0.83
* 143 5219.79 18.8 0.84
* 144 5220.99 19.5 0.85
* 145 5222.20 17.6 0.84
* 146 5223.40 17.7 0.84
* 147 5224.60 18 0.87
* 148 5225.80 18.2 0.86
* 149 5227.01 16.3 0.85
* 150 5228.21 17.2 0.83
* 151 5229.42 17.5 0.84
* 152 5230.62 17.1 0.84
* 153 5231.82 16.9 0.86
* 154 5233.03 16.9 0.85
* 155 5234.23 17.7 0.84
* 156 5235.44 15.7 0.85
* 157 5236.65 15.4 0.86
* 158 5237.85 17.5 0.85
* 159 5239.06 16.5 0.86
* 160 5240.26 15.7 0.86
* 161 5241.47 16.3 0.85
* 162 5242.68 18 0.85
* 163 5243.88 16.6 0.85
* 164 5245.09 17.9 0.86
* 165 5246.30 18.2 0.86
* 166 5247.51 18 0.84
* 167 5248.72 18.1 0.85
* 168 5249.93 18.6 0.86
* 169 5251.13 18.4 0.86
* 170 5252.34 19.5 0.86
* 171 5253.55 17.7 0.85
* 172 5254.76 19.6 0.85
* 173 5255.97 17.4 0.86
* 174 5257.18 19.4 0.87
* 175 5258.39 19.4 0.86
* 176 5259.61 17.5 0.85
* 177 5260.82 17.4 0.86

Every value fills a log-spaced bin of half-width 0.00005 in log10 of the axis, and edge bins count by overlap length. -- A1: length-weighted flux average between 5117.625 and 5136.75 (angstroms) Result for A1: 17.3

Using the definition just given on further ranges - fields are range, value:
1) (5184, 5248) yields 16.8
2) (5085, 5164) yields 17.3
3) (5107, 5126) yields 17.9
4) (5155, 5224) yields 16.6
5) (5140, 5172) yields 16.7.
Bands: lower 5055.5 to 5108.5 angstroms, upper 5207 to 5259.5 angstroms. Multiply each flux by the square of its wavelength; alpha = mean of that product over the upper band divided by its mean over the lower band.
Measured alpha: 1.09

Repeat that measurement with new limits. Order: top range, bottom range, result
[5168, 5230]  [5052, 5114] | 1.01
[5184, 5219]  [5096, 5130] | 0.95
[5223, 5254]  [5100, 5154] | 1.04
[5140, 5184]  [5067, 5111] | 0.99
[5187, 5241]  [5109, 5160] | 1.01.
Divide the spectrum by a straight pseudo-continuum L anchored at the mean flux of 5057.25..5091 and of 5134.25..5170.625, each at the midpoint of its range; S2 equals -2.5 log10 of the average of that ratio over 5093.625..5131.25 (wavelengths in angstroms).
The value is -0.08 mag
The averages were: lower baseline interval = 16.6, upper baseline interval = 16.7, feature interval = 17.9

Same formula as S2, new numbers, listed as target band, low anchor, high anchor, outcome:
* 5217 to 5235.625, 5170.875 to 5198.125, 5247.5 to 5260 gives 0.01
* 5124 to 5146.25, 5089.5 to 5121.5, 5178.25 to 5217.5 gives 0.04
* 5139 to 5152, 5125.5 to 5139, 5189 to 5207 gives 0.00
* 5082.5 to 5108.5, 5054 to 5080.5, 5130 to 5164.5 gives -0.05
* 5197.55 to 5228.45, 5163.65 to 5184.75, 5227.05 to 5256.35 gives 0.00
